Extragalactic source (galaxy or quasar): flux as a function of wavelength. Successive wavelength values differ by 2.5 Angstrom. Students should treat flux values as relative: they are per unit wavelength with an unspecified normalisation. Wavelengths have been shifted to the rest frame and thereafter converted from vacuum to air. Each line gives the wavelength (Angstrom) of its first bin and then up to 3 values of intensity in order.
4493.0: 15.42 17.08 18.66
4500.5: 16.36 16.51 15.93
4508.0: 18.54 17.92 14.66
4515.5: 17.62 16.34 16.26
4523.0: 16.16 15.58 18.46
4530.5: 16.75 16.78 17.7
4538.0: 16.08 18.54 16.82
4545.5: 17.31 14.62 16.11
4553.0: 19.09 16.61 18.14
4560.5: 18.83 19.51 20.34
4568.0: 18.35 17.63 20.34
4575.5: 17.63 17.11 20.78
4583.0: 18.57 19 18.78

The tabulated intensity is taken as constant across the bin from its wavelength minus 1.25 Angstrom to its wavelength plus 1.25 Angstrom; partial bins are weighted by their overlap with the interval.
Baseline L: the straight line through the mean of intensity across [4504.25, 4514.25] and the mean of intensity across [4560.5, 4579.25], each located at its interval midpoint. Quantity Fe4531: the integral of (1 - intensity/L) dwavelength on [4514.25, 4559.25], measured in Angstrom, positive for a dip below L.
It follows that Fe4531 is 1.8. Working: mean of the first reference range 16.8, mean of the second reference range 18.7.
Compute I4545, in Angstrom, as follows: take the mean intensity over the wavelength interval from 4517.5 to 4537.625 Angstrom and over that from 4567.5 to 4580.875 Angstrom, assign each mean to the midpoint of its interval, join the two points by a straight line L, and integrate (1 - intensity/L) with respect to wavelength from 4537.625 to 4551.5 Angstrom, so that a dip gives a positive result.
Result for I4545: 0.6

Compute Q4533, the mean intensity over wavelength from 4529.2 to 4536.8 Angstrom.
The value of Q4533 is 17.1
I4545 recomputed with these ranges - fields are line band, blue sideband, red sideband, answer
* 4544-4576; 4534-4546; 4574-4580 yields -0.7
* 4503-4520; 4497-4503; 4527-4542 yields 0.5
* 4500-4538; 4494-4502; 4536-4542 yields 1.2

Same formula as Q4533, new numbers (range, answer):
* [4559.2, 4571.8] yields 18.9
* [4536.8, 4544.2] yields 17.2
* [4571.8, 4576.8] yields 19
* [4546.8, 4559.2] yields 16.9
